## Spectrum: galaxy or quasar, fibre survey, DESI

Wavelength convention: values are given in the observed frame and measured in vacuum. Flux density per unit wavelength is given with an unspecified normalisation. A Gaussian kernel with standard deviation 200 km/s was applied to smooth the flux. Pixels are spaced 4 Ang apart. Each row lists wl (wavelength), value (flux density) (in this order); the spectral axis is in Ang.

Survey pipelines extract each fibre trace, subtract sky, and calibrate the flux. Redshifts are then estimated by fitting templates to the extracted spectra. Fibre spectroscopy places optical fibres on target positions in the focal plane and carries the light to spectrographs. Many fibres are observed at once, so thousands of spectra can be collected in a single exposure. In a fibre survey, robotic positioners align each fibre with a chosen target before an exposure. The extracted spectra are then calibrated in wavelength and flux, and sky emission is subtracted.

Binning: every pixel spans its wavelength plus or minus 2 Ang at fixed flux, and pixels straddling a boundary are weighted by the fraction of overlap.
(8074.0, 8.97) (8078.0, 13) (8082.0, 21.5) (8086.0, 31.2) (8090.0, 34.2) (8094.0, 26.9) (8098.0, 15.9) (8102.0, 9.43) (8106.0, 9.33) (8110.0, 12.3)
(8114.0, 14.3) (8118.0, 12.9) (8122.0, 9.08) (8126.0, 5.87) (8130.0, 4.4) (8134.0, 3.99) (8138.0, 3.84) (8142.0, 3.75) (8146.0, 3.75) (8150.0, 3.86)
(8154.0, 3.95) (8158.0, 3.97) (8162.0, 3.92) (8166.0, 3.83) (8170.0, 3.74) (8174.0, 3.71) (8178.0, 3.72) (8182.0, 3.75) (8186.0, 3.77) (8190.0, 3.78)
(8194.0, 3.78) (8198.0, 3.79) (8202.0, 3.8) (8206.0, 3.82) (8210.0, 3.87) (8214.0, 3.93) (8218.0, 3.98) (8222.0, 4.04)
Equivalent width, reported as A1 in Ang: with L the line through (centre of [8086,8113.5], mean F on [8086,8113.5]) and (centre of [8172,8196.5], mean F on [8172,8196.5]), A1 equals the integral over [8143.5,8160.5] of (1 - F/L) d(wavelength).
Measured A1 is 10.0 Ang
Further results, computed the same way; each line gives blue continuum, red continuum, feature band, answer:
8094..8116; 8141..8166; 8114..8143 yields 7.67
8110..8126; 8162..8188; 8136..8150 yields 7.33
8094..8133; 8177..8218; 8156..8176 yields 8.22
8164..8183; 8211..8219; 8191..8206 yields 0.28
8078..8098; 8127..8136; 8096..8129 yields 5.09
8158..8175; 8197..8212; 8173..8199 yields 0.45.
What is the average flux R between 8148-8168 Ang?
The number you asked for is 3.91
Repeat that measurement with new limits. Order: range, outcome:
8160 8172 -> 3.83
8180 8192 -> 3.77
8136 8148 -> 3.78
